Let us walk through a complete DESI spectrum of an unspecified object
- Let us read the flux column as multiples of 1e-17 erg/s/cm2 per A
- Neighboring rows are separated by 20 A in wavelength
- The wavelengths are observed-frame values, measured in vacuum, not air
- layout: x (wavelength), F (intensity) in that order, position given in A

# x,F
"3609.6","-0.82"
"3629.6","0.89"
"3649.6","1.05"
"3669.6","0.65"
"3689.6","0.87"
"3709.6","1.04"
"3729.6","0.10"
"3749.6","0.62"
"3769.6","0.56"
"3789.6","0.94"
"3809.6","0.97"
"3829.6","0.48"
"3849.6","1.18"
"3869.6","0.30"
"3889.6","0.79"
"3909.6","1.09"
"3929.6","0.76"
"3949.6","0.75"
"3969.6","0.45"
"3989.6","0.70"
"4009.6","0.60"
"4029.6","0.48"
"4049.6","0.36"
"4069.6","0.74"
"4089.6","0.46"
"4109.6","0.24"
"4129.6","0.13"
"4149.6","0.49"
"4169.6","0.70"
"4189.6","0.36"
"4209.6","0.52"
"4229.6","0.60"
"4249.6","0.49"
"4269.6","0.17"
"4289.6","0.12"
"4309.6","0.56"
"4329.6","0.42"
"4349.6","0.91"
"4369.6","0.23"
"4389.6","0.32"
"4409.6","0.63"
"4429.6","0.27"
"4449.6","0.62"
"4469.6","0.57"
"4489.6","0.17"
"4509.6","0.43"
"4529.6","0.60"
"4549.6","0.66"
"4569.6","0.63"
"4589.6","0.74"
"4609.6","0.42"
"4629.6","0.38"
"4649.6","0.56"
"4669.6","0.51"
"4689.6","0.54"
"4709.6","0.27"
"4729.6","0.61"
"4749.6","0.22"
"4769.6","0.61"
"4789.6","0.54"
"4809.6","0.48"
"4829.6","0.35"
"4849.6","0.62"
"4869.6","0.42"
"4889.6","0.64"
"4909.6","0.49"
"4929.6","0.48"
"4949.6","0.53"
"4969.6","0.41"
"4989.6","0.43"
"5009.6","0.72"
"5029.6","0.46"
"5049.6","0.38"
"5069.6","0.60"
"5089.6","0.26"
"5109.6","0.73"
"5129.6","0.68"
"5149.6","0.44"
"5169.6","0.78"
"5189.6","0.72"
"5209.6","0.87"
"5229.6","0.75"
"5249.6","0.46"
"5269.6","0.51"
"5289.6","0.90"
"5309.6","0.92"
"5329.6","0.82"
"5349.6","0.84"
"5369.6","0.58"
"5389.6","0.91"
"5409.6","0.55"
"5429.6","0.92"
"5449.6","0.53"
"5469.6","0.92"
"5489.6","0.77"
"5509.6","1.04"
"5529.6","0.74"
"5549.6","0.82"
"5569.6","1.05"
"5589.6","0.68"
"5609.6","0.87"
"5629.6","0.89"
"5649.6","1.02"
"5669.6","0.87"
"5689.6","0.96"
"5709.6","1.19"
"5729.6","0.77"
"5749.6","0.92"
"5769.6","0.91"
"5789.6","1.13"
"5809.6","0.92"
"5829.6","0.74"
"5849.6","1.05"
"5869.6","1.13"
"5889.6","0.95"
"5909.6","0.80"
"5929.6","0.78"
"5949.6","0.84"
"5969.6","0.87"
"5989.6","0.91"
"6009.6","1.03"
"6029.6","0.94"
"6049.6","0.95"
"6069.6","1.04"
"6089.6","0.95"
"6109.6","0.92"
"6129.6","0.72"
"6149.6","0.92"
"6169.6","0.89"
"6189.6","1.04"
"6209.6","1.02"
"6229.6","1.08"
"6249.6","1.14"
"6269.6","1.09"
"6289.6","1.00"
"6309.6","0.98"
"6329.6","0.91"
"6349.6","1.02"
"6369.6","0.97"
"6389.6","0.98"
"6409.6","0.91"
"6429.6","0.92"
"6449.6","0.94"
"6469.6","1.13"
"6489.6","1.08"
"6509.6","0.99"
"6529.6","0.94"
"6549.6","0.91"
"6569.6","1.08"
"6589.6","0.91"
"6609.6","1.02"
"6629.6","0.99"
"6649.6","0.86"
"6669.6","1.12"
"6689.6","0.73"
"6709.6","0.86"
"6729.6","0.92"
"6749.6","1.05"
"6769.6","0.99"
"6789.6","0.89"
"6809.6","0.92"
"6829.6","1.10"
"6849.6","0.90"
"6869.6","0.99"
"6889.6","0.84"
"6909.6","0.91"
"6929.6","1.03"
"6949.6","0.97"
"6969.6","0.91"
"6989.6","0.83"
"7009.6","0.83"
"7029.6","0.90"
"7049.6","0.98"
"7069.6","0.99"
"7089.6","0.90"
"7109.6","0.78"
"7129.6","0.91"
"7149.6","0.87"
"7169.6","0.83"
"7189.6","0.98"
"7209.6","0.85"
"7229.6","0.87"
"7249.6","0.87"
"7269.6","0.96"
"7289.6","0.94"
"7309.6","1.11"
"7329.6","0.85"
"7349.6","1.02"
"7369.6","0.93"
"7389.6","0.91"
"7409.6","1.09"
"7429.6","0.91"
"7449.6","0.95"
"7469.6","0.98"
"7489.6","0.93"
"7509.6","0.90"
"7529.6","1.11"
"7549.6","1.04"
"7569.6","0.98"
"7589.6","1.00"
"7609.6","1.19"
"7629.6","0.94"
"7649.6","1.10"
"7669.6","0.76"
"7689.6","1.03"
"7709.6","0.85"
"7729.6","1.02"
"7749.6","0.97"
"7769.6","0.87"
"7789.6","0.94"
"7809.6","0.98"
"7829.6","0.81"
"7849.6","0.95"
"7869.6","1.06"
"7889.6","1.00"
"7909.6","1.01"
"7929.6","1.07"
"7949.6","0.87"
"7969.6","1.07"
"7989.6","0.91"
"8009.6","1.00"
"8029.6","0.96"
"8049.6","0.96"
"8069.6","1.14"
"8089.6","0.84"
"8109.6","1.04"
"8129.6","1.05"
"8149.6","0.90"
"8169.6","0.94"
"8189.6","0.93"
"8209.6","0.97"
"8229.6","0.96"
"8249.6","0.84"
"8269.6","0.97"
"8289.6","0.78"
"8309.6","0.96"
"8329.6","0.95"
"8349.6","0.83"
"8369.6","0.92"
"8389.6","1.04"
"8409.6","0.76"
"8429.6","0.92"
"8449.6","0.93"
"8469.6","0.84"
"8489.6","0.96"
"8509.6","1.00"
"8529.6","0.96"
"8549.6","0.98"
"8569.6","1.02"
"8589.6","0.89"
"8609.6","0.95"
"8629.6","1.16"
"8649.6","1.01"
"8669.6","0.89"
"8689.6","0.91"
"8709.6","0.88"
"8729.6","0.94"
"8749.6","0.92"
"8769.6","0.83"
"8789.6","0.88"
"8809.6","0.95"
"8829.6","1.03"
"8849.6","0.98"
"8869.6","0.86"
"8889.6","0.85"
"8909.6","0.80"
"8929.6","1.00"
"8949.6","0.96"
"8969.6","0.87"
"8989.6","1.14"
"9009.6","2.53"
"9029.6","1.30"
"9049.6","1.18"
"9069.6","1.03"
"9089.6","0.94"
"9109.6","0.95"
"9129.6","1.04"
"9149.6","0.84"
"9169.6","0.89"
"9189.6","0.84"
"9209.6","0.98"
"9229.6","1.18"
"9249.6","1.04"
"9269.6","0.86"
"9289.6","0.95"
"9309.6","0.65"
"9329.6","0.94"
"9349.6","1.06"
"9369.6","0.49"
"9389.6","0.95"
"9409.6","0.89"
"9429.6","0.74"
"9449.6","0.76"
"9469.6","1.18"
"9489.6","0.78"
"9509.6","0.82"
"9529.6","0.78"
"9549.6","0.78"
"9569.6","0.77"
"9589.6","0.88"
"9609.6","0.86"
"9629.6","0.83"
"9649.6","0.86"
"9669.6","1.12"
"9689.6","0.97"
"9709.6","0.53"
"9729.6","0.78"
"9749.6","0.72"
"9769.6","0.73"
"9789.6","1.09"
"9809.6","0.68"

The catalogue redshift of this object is 0.37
